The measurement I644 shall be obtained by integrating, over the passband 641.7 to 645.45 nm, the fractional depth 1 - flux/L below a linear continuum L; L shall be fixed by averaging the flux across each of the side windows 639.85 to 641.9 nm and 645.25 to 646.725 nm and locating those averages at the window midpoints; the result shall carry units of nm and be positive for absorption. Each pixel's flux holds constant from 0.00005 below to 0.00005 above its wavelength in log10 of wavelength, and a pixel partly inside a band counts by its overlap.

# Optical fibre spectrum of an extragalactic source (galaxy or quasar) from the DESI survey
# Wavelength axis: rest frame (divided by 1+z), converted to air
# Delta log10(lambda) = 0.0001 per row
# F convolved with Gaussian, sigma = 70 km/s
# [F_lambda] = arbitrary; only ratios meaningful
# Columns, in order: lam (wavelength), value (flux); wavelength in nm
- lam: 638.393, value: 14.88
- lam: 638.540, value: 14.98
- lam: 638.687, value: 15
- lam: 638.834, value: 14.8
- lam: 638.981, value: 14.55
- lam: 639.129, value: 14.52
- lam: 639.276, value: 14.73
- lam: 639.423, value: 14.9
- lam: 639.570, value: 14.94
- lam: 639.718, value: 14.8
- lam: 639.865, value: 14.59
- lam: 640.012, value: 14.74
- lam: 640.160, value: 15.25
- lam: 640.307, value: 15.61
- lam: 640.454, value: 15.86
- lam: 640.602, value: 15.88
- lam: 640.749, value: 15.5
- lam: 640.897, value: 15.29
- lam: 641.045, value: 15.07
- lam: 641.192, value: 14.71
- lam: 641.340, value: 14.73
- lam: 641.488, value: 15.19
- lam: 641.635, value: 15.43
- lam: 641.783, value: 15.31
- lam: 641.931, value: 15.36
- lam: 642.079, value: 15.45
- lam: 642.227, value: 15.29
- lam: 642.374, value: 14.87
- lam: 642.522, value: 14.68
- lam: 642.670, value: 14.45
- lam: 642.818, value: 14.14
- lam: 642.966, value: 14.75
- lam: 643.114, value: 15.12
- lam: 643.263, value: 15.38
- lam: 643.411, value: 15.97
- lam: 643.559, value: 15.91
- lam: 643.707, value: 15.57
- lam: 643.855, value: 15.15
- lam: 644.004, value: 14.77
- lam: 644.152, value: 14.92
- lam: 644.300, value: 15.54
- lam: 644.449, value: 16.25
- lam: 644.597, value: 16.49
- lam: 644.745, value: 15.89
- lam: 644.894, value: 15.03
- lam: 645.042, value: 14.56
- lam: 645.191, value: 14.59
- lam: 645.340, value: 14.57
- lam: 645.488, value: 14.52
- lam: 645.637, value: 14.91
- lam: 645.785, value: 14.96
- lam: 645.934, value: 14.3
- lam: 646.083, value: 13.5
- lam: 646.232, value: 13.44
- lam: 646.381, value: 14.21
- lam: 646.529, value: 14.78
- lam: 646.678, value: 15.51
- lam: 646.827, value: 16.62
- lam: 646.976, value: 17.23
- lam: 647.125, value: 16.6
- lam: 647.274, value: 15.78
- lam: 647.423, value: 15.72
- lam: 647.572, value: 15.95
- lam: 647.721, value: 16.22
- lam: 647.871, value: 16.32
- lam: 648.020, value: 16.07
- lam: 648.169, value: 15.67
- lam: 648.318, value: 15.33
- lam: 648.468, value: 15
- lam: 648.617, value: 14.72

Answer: -0.09 nm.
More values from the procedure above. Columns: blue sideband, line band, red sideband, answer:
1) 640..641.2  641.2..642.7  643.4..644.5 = 0.03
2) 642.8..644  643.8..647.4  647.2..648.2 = 0.10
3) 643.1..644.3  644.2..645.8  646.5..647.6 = 0.04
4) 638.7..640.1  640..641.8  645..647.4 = -0.06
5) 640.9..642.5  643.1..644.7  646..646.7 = -0.10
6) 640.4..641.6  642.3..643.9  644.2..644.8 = 0.06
